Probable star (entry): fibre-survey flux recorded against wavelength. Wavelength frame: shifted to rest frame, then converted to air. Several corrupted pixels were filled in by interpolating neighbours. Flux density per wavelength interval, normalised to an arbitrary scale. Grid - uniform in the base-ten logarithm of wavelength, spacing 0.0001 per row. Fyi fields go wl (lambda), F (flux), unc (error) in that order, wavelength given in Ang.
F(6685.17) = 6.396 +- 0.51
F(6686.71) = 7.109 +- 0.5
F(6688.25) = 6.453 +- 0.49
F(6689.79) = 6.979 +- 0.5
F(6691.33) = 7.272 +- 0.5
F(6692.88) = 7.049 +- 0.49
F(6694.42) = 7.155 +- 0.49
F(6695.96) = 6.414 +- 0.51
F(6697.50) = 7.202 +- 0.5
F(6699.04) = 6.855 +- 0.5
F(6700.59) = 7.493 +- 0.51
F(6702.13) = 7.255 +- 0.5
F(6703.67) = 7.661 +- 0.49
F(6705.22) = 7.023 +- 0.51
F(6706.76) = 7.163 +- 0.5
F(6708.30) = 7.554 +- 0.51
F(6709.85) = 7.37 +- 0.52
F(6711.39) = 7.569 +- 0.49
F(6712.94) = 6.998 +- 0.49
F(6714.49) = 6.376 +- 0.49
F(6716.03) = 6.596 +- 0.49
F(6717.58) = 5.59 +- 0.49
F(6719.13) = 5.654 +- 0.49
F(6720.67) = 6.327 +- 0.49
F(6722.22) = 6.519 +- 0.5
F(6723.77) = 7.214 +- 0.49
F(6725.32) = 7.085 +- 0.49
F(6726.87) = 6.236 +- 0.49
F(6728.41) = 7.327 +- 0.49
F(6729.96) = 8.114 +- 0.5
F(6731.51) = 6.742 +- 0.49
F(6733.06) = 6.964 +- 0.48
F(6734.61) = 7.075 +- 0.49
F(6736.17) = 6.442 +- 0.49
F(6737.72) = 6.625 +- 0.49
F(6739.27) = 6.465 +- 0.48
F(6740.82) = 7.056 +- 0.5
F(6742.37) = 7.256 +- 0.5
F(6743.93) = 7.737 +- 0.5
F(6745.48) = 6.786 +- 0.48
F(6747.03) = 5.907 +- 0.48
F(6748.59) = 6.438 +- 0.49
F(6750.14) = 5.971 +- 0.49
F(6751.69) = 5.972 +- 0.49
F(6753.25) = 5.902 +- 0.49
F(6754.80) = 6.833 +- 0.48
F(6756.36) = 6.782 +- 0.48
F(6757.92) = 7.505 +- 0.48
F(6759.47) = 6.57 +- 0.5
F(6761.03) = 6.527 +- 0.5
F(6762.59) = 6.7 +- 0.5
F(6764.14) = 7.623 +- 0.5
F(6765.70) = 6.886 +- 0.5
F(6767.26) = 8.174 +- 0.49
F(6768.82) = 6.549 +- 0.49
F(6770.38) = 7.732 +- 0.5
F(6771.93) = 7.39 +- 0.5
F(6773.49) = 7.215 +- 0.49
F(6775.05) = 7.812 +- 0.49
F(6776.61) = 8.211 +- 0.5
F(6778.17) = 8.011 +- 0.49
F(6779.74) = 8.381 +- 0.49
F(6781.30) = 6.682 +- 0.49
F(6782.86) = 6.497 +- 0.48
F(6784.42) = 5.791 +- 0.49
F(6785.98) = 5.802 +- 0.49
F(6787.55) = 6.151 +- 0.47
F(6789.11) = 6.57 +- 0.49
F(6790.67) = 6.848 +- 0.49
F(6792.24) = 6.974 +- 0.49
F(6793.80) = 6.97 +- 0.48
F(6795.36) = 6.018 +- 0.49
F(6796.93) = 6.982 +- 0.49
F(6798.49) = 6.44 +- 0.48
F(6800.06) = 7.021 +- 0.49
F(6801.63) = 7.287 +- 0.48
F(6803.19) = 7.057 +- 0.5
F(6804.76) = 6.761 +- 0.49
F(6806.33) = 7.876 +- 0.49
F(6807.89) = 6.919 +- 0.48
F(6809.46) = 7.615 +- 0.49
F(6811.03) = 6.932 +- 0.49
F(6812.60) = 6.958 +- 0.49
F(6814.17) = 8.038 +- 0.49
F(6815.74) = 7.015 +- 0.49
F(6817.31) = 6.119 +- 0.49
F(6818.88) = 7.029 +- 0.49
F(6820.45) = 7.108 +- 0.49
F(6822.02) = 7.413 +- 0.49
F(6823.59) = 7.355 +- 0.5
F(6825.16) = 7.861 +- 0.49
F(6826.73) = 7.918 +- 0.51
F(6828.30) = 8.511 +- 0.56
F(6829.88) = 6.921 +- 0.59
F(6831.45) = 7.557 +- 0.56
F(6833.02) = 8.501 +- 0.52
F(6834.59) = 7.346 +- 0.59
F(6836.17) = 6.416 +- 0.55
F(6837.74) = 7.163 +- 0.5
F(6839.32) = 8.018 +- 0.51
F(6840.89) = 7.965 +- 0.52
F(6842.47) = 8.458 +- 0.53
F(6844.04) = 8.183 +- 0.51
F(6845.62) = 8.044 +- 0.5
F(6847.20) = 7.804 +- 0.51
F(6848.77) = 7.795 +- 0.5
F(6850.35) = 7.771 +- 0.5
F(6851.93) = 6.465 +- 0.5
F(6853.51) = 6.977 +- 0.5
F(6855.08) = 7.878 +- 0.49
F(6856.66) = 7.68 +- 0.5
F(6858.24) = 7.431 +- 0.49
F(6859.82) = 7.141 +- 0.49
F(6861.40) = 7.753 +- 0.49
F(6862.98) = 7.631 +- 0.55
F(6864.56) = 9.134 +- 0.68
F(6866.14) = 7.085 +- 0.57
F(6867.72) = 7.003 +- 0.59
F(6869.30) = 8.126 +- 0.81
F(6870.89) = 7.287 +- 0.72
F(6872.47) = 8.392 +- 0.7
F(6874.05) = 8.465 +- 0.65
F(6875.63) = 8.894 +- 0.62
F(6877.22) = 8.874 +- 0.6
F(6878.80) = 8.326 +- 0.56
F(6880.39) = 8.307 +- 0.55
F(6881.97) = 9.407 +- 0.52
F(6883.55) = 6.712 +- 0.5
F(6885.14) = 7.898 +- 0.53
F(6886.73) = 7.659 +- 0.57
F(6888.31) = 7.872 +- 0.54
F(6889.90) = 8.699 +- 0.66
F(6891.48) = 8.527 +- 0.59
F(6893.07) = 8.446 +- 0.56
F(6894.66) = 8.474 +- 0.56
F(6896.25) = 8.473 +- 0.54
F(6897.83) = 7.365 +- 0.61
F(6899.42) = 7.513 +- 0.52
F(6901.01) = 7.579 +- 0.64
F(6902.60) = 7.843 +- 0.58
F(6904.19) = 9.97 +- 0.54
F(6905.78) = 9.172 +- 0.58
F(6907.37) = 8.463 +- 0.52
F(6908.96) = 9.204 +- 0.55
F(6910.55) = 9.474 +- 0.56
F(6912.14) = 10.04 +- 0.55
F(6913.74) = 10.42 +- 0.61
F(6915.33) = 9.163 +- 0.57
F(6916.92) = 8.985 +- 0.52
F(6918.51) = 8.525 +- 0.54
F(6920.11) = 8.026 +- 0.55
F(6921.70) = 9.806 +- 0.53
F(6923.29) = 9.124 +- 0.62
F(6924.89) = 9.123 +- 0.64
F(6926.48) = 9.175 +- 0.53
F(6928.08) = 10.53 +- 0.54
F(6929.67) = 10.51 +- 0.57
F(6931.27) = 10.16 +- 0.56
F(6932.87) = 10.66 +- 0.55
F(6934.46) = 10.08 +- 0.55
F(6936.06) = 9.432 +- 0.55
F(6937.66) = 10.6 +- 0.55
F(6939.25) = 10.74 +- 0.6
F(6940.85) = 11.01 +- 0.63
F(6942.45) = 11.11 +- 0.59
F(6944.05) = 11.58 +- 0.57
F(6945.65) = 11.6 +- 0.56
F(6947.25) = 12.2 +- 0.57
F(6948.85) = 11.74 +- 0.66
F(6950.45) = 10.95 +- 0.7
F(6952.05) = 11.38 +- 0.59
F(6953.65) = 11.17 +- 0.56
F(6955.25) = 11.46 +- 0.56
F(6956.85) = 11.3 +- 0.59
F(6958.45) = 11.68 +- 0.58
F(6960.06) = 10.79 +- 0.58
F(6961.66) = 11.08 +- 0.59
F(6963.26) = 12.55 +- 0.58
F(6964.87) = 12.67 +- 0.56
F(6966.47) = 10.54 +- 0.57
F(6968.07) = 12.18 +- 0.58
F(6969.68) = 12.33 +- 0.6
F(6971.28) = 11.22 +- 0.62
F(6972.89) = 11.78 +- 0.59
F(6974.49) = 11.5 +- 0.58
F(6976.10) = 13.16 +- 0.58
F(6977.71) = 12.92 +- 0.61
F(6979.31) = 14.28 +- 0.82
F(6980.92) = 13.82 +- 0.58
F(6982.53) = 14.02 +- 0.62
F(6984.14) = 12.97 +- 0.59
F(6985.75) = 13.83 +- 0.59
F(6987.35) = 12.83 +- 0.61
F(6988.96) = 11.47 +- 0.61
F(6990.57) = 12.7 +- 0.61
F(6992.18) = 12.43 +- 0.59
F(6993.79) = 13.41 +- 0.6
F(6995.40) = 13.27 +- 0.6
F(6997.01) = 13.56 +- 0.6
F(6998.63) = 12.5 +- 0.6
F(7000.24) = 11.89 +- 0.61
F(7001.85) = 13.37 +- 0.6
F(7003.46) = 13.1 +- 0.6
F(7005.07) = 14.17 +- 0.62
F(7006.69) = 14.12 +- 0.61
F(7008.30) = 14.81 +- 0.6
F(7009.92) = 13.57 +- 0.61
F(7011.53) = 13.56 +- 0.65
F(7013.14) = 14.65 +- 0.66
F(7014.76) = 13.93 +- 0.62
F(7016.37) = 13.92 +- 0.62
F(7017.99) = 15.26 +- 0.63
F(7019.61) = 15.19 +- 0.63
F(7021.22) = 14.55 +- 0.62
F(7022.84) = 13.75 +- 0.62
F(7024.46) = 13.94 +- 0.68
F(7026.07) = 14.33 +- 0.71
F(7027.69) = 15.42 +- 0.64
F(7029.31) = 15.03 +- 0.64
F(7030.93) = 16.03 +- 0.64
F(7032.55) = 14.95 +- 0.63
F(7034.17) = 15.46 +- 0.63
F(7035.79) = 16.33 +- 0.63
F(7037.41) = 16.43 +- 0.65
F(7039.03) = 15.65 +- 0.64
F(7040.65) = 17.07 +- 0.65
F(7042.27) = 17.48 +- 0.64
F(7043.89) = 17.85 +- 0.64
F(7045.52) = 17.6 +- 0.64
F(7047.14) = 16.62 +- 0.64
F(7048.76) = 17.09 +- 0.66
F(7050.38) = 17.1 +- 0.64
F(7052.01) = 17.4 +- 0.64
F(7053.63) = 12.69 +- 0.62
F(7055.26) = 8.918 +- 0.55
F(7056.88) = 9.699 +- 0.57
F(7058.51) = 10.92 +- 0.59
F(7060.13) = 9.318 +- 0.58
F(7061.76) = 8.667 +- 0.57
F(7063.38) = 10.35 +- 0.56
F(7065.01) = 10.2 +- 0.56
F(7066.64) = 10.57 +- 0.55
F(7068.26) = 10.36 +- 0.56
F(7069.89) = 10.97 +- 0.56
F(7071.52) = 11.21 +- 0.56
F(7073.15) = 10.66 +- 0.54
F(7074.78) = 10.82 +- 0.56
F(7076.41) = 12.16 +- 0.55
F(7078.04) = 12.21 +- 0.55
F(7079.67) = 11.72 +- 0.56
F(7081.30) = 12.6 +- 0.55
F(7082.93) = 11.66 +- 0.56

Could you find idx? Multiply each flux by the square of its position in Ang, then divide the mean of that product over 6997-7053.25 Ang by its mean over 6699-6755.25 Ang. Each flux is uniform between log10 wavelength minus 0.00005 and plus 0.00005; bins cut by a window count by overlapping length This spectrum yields 2.42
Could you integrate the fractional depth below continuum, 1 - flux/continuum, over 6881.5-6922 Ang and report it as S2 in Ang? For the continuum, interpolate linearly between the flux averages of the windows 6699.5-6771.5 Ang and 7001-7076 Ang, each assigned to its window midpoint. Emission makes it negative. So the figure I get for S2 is 7.9 Ang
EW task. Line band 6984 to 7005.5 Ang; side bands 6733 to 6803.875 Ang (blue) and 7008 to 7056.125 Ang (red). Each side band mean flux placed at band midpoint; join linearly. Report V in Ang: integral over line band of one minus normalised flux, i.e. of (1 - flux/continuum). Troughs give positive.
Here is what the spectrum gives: 1.7 Ang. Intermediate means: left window 6.88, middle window 12.9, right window 15.2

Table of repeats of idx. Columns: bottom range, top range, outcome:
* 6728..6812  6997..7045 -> 2.29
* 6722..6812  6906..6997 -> 1.71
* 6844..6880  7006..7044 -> 2.02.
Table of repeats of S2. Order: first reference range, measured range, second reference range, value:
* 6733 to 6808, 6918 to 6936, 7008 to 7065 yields 2.7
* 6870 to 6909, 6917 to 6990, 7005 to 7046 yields 1.6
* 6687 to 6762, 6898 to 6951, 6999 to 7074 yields 7.2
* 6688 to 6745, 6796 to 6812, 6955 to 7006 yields 3.1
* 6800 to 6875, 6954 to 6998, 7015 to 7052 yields 3.1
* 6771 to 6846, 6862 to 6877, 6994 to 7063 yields 1.9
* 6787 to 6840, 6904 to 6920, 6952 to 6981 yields 1.5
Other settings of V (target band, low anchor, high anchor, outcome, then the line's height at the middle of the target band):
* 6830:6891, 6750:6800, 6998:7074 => 8.8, 9.16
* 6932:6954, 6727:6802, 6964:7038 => 1.8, 12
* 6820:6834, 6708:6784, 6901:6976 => 1.2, 8.43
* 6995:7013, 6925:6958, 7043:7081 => -2.8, 11.7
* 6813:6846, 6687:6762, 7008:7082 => 5.5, 9.07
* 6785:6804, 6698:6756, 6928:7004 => 3.7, 8.26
